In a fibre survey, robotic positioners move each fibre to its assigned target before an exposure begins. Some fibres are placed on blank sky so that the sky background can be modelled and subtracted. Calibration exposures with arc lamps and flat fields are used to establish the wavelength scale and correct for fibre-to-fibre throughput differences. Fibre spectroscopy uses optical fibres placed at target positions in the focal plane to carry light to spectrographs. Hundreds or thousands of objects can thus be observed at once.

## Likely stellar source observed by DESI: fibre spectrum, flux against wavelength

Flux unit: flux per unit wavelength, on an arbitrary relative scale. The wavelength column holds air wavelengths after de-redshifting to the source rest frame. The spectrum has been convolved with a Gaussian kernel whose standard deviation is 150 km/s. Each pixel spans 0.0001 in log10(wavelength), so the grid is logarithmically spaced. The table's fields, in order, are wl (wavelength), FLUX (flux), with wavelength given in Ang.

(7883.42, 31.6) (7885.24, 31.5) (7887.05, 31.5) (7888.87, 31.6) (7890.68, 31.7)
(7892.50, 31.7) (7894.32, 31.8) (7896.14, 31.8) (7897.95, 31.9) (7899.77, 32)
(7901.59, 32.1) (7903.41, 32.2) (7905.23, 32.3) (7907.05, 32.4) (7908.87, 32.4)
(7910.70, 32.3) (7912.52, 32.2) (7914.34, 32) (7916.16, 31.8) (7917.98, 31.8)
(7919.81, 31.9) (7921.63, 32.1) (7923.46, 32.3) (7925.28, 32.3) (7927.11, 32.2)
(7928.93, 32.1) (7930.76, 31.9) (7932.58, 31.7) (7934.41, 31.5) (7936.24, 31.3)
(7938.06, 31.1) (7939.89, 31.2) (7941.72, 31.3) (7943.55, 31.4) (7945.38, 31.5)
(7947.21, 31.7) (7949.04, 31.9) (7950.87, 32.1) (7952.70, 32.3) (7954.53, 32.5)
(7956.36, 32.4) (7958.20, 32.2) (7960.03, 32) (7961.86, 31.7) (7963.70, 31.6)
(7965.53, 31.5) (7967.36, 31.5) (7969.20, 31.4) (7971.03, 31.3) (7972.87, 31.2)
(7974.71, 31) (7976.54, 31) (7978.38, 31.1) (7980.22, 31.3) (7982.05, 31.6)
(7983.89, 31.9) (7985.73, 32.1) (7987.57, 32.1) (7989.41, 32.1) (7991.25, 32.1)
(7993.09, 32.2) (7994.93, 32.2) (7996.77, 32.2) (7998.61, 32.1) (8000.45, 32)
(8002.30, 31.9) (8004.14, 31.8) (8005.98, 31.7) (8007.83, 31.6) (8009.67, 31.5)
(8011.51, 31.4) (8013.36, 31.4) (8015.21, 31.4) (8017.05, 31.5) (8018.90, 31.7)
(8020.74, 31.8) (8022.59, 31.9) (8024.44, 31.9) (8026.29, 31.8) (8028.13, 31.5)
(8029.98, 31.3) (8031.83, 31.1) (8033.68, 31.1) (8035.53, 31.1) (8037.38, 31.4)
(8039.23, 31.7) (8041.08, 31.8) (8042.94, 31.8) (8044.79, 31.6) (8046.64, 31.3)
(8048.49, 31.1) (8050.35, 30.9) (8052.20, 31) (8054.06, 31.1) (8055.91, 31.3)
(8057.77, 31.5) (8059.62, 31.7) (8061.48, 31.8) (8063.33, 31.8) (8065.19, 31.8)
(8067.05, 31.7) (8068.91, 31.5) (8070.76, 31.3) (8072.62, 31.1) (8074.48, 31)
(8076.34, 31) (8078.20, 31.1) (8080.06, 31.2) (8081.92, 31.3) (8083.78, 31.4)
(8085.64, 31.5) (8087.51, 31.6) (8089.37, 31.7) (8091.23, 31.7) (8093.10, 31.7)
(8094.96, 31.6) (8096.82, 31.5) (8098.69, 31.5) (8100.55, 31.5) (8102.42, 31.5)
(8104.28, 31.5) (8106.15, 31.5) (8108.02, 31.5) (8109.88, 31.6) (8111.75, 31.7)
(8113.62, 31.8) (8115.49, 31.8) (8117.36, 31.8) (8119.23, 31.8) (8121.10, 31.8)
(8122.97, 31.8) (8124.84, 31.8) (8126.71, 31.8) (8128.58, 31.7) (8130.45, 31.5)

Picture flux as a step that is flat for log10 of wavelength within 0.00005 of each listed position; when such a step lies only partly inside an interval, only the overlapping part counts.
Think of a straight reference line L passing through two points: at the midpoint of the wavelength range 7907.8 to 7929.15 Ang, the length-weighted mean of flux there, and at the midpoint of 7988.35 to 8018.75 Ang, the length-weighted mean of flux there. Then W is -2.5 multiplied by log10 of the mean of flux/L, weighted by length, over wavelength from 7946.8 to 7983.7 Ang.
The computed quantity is 0.01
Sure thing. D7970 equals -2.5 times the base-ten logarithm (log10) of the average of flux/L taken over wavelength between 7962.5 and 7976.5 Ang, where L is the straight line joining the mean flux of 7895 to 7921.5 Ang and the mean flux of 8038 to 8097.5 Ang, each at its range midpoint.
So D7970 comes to 0.02 mag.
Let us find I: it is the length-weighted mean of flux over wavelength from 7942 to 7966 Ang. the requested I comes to 31.9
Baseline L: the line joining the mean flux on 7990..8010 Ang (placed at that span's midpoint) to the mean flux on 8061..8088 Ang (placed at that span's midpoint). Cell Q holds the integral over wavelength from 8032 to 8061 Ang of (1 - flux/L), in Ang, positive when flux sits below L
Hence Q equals 0.2 Ang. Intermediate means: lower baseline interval 32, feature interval 31.4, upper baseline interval 31.4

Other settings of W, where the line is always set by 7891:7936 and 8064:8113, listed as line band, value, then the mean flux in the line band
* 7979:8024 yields 0.00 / 31.8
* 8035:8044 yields 0.00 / 31.6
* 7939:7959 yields 0.00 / 31.9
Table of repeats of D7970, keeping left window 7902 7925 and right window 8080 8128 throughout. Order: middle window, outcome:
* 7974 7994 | 0.01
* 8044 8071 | 0.01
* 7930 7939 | 0.02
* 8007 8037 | 0.01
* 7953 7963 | 0.00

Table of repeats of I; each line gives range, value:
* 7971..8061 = 31.6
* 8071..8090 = 31.3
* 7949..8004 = 31.8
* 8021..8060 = 31.4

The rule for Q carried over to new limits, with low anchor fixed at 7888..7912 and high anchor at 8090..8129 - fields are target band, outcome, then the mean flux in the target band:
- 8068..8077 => 0.15 Ang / 31.2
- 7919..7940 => 0.10 Ang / 31.8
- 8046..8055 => 0.20 Ang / 31.1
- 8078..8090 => 0.11 Ang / 31.4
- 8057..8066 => 0.01 Ang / 31.7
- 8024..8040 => 0.19 Ang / 31.4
